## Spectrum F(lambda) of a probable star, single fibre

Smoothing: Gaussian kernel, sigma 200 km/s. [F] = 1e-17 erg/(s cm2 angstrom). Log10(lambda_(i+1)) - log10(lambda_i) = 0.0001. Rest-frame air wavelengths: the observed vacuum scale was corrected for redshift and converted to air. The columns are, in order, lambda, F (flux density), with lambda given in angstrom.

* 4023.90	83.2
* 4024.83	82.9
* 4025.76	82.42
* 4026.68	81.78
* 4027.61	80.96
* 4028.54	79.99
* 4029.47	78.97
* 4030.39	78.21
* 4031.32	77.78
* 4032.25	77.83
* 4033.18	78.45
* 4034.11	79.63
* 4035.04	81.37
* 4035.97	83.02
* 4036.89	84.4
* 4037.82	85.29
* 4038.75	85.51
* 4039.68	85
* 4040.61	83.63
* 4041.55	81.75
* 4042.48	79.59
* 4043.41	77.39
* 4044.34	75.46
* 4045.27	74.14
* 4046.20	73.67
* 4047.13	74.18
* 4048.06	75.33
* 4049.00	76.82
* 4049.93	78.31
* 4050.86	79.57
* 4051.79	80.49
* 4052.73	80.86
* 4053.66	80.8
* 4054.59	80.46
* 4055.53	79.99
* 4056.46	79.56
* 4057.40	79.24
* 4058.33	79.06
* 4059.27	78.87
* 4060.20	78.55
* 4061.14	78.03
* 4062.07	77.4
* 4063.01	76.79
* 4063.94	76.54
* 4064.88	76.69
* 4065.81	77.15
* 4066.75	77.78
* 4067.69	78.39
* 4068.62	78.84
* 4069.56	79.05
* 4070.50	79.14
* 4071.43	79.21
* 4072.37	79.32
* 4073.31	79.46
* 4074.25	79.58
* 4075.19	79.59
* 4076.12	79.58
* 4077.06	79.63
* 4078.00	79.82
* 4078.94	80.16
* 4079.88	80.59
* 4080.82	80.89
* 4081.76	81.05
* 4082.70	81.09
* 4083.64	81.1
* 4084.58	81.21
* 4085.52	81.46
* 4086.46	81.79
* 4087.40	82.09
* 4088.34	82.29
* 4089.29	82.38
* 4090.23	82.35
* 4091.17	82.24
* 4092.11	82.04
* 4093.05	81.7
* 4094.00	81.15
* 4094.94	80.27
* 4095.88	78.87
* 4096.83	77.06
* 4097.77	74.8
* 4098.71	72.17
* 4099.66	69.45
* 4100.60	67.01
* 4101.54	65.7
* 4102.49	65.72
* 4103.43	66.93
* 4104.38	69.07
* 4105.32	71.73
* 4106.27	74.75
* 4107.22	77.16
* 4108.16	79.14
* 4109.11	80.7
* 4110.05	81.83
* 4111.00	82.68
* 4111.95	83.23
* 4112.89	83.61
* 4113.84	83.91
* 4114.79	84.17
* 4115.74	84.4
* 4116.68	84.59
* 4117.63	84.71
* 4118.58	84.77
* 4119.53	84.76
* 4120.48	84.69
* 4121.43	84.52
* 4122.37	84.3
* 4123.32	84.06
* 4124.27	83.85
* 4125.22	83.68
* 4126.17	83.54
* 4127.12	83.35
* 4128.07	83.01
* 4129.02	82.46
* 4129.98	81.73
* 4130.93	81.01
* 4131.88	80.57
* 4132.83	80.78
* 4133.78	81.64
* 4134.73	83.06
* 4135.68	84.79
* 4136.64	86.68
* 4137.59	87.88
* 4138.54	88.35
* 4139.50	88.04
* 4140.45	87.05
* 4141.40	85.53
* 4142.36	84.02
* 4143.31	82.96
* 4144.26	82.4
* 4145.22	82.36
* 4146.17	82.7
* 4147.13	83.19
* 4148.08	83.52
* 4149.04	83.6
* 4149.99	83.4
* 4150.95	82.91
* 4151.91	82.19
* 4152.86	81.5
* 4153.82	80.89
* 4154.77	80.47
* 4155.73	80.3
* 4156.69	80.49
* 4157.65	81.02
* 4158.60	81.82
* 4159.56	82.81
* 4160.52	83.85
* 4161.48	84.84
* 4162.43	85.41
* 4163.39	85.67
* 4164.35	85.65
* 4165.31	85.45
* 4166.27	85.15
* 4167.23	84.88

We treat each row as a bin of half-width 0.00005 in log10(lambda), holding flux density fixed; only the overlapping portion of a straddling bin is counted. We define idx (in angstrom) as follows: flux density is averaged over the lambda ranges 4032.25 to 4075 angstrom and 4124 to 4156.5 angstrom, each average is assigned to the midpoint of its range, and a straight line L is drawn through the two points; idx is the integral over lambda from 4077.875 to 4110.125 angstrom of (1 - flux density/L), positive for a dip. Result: 1.4 angstrom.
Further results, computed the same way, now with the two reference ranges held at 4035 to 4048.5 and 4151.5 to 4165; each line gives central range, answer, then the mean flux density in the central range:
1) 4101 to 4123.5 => 0.6 angstrom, 79.6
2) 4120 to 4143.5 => -0.6 angstrom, 84.1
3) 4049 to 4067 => 0.4 angstrom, 78.7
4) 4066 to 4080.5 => 0.3 angstrom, 79.3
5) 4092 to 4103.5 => 1.0 angstrom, 74.1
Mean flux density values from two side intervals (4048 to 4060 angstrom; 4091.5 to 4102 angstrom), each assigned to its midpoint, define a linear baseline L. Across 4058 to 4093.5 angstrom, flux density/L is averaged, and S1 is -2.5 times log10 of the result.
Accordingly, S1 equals -0.03 mag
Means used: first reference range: 79.3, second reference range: 75.6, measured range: 79.8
